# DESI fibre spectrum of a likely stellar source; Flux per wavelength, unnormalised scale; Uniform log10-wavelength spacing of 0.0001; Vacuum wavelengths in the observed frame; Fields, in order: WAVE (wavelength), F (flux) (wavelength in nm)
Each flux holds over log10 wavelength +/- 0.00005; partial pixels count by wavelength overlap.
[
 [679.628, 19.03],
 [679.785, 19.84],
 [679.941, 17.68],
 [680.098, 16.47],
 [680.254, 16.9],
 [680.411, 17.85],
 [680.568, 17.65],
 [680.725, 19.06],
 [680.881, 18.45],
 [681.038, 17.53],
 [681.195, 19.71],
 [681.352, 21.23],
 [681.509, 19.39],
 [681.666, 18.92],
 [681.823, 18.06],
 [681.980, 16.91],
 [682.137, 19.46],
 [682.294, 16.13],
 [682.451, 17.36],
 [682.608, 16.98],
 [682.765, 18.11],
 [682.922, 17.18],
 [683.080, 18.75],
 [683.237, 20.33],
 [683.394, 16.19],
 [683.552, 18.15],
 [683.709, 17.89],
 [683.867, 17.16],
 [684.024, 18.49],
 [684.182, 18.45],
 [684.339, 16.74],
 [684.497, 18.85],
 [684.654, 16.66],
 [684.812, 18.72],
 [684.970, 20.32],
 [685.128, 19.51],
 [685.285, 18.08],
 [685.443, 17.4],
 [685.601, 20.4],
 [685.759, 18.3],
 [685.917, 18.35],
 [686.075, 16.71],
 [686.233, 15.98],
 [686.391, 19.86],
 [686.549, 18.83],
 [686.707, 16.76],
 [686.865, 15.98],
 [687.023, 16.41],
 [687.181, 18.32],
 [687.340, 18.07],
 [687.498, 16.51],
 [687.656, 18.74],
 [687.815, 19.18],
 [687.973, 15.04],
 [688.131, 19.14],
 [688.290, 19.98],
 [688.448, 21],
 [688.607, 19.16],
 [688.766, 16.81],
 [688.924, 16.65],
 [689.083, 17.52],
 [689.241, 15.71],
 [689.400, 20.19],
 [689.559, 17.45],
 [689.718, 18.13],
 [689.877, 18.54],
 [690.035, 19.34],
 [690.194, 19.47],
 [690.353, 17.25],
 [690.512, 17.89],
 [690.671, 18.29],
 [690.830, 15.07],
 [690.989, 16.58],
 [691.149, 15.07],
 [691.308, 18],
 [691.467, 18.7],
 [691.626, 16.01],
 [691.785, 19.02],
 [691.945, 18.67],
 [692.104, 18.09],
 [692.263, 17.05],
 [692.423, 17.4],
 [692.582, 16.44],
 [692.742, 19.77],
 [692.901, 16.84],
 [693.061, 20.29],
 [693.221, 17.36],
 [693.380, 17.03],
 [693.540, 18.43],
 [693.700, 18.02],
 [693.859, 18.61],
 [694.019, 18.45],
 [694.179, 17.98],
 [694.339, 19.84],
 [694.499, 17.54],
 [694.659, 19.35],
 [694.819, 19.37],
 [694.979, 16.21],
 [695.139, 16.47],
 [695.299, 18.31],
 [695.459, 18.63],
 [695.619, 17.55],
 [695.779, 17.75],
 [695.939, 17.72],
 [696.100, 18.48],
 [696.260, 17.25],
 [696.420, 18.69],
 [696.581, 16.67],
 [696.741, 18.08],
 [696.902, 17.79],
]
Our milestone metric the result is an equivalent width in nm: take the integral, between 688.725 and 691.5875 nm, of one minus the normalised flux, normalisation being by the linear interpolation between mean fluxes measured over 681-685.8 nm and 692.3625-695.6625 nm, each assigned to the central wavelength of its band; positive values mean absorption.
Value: 0.094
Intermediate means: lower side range 18.3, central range 17.6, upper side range 18.1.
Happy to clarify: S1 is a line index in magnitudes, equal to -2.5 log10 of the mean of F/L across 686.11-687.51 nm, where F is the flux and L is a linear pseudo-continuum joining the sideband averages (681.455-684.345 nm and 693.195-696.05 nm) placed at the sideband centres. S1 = 0.03 mag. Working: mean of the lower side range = 17.9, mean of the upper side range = 18.1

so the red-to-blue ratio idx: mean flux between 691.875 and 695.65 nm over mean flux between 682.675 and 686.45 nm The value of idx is 0.99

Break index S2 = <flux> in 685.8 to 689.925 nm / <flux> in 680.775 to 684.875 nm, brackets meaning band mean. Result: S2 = 1.0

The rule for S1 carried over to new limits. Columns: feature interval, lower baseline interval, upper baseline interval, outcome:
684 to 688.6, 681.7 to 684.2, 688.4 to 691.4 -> -0.02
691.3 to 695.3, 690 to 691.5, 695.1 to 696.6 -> -0.02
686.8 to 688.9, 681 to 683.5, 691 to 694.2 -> 0.00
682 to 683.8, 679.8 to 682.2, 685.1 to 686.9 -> 0.03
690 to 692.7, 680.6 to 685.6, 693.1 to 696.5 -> 0.04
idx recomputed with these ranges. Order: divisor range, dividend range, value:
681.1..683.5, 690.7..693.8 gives 0.96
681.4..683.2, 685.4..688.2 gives 0.99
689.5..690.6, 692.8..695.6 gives 0.99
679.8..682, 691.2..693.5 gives 0.97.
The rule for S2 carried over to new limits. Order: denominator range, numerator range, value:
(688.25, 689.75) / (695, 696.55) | 0.98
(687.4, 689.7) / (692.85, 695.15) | 1.01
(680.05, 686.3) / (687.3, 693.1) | 0.99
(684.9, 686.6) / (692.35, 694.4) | 0.98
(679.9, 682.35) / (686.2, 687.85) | 0.97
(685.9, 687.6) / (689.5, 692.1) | 1.02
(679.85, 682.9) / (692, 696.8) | 0.99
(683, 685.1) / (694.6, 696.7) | 0.98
